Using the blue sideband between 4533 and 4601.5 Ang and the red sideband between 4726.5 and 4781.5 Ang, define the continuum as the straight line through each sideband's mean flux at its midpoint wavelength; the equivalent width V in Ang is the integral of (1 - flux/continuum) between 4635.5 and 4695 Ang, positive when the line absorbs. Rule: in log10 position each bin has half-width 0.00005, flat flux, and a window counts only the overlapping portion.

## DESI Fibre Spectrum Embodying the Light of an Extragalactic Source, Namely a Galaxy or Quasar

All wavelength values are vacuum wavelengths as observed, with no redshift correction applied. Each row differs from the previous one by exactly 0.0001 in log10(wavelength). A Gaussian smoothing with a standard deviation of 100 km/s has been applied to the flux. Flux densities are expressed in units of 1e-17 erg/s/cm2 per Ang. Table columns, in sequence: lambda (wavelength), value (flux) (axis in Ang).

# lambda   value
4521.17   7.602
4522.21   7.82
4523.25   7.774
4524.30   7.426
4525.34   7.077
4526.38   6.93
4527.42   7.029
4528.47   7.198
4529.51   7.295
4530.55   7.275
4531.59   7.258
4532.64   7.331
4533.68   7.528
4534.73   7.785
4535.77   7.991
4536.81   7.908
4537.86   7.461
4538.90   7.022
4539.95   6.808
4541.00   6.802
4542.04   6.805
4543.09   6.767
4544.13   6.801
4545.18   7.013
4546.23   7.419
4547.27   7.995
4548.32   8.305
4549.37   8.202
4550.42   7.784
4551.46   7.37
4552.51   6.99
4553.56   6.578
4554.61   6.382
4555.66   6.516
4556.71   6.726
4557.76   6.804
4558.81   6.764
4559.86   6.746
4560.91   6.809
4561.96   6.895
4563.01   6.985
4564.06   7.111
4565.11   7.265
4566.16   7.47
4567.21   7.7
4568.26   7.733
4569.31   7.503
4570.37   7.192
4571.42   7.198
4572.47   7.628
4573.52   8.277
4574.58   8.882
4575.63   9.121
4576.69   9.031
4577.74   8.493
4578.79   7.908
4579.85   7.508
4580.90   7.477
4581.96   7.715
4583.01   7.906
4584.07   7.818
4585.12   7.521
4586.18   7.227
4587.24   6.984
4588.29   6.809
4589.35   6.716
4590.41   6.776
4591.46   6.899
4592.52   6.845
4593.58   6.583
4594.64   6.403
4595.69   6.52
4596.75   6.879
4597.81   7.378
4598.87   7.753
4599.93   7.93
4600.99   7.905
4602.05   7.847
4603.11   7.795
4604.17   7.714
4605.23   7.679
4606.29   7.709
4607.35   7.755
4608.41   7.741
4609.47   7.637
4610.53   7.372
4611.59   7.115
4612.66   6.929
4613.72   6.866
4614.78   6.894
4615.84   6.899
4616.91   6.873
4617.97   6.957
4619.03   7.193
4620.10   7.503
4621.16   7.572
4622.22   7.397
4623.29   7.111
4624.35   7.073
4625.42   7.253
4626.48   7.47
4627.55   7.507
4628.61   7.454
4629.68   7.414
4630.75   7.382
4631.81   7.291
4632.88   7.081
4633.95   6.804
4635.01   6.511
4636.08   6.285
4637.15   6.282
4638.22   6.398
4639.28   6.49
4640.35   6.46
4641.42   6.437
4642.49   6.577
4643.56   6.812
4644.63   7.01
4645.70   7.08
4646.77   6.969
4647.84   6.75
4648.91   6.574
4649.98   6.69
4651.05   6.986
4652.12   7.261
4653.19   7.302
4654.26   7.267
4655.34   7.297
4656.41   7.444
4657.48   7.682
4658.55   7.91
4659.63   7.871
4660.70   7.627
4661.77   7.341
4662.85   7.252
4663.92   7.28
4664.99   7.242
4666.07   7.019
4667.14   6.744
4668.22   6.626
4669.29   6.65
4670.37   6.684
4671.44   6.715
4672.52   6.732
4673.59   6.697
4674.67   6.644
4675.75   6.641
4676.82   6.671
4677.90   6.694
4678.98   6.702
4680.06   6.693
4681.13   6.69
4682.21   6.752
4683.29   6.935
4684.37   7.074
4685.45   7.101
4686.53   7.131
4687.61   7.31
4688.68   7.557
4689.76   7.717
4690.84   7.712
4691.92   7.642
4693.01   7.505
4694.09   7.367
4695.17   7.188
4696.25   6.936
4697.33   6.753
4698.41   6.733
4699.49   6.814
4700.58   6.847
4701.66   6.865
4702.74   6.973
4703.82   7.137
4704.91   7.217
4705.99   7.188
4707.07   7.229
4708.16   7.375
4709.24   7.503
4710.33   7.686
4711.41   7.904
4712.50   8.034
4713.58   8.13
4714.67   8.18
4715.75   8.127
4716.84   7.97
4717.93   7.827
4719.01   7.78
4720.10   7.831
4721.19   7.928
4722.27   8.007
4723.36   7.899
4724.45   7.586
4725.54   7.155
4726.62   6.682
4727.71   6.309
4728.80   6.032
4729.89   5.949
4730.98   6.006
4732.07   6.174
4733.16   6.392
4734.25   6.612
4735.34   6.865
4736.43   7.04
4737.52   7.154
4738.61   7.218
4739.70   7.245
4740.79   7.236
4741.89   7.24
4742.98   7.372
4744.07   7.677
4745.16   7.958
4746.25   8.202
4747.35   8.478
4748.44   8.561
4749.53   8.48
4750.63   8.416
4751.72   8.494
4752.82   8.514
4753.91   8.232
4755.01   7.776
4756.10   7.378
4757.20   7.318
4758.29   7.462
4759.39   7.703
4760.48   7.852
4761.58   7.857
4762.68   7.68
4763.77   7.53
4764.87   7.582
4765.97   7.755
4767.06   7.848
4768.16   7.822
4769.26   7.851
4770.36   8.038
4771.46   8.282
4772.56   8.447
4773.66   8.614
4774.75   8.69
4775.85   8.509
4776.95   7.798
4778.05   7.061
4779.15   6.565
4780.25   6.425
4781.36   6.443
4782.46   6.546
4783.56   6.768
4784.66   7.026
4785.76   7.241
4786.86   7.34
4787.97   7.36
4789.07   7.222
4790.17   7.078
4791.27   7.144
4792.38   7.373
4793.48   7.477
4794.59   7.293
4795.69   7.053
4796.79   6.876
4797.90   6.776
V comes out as 3.5 Ang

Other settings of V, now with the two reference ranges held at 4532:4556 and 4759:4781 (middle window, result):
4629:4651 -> 2.13 Ang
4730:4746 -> 1.47 Ang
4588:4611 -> 0.32 Ang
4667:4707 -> 3.28 Ang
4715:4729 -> 0.29 Ang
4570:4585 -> -1.31 Ang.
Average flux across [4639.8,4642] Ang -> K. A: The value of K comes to 6.44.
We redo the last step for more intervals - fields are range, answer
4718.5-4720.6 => 7.79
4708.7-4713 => 7.77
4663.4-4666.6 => 7.18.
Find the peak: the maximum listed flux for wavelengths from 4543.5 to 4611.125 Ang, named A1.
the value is 9.121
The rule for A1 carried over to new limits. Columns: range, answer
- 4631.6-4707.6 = 7.91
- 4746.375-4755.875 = 8.561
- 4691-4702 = 7.642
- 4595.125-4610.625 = 7.93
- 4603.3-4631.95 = 7.755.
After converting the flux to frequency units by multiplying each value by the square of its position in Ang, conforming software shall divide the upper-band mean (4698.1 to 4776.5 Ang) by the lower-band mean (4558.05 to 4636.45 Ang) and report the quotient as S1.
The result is 1.1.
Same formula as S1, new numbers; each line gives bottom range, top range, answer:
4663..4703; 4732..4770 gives 1.13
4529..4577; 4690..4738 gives 1.05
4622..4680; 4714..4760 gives 1.11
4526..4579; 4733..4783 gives 1.13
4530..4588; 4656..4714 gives 1.02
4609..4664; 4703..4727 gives 1.12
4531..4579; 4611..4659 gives 0.98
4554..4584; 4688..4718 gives 1.05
